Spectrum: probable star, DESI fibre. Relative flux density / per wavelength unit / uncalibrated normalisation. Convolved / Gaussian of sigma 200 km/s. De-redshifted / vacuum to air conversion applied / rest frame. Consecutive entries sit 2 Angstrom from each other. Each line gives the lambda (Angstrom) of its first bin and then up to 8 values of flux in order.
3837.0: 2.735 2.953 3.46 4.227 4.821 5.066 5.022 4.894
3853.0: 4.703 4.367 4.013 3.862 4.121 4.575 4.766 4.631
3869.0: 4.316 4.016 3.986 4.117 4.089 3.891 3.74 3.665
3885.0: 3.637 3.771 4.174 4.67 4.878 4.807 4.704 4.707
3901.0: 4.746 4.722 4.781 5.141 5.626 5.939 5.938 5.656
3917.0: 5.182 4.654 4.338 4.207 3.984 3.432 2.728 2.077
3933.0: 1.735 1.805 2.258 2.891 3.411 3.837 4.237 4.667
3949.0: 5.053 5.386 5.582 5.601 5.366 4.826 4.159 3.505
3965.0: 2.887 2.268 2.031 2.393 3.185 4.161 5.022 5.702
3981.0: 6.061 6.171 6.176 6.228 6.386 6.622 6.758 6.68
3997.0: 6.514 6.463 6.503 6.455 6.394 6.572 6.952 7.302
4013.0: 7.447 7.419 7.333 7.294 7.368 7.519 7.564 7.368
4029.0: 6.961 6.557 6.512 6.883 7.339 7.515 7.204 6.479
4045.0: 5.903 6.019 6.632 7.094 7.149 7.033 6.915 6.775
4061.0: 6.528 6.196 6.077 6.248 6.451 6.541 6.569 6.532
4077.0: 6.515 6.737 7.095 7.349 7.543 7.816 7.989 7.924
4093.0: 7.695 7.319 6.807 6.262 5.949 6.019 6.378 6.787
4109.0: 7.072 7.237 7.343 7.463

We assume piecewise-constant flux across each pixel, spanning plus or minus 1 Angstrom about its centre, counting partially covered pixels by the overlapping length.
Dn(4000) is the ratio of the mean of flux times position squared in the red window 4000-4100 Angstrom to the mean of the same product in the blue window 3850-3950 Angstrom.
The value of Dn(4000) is 1.78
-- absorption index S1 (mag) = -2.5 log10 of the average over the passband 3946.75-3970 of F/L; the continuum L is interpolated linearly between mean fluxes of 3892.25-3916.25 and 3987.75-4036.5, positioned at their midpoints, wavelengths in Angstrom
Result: 0.37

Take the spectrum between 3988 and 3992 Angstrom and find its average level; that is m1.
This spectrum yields 6.5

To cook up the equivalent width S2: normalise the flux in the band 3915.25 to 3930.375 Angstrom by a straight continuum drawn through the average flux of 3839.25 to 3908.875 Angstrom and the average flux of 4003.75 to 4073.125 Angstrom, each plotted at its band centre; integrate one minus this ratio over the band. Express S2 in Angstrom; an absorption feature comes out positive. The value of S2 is 3.0 Angstrom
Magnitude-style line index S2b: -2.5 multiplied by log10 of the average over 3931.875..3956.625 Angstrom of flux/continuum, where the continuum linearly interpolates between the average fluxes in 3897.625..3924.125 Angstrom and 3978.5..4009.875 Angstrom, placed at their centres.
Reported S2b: 0.399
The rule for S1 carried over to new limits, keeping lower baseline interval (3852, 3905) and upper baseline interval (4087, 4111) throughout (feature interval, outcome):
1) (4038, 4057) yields -0.07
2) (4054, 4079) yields 0.01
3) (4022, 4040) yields -0.16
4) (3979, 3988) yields -0.10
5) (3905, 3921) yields -0.13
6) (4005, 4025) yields -0.21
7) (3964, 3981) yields 0.45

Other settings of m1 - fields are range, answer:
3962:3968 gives 2.89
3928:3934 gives 2.18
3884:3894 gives 4.23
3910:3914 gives 5.94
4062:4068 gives 6.17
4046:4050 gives 6.33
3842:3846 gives 4.52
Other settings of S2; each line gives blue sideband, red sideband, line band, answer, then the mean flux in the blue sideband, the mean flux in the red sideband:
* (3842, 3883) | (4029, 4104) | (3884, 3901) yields 1.0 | 4.34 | 6.82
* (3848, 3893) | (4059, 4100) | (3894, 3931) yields 0.7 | 4.24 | 6.91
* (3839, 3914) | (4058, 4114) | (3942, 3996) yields 6.8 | 4.48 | 6.85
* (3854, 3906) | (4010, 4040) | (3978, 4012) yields 0.8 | 4.3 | 7.23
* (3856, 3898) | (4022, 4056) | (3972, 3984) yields 1.8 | 4.21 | 6.93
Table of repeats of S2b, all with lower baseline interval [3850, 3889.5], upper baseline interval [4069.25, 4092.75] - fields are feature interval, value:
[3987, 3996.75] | -0.12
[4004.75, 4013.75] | -0.14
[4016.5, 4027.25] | -0.18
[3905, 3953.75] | 0.19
